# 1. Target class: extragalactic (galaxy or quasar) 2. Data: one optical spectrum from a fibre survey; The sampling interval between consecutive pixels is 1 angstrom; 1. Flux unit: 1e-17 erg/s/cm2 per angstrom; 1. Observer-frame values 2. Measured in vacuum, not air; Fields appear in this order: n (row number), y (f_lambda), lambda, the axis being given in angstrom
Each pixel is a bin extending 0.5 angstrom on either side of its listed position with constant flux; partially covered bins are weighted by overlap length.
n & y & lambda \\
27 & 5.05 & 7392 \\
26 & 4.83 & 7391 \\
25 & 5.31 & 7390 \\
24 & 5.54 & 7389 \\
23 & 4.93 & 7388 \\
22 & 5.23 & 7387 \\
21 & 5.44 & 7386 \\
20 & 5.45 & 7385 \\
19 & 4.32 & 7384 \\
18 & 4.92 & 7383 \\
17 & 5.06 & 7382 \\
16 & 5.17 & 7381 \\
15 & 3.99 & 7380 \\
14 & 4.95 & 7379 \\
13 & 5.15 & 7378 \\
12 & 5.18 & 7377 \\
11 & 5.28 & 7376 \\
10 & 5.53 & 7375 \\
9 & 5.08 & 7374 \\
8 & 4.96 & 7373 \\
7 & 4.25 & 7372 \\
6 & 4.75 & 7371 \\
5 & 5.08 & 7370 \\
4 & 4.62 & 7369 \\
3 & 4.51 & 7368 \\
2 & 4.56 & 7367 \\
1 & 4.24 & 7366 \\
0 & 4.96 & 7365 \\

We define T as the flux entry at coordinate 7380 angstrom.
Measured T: 3.99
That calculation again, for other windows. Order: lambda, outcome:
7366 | 4.24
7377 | 5.18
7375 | 5.53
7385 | 5.45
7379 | 4.95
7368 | 4.51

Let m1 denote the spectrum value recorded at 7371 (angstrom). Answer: 4.75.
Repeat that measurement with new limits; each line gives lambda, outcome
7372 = 4.25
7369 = 4.62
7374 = 5.08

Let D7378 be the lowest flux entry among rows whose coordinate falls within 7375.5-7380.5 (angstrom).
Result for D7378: 3.99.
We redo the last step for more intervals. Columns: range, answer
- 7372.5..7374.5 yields 4.96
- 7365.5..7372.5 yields 4.24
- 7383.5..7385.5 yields 4.32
